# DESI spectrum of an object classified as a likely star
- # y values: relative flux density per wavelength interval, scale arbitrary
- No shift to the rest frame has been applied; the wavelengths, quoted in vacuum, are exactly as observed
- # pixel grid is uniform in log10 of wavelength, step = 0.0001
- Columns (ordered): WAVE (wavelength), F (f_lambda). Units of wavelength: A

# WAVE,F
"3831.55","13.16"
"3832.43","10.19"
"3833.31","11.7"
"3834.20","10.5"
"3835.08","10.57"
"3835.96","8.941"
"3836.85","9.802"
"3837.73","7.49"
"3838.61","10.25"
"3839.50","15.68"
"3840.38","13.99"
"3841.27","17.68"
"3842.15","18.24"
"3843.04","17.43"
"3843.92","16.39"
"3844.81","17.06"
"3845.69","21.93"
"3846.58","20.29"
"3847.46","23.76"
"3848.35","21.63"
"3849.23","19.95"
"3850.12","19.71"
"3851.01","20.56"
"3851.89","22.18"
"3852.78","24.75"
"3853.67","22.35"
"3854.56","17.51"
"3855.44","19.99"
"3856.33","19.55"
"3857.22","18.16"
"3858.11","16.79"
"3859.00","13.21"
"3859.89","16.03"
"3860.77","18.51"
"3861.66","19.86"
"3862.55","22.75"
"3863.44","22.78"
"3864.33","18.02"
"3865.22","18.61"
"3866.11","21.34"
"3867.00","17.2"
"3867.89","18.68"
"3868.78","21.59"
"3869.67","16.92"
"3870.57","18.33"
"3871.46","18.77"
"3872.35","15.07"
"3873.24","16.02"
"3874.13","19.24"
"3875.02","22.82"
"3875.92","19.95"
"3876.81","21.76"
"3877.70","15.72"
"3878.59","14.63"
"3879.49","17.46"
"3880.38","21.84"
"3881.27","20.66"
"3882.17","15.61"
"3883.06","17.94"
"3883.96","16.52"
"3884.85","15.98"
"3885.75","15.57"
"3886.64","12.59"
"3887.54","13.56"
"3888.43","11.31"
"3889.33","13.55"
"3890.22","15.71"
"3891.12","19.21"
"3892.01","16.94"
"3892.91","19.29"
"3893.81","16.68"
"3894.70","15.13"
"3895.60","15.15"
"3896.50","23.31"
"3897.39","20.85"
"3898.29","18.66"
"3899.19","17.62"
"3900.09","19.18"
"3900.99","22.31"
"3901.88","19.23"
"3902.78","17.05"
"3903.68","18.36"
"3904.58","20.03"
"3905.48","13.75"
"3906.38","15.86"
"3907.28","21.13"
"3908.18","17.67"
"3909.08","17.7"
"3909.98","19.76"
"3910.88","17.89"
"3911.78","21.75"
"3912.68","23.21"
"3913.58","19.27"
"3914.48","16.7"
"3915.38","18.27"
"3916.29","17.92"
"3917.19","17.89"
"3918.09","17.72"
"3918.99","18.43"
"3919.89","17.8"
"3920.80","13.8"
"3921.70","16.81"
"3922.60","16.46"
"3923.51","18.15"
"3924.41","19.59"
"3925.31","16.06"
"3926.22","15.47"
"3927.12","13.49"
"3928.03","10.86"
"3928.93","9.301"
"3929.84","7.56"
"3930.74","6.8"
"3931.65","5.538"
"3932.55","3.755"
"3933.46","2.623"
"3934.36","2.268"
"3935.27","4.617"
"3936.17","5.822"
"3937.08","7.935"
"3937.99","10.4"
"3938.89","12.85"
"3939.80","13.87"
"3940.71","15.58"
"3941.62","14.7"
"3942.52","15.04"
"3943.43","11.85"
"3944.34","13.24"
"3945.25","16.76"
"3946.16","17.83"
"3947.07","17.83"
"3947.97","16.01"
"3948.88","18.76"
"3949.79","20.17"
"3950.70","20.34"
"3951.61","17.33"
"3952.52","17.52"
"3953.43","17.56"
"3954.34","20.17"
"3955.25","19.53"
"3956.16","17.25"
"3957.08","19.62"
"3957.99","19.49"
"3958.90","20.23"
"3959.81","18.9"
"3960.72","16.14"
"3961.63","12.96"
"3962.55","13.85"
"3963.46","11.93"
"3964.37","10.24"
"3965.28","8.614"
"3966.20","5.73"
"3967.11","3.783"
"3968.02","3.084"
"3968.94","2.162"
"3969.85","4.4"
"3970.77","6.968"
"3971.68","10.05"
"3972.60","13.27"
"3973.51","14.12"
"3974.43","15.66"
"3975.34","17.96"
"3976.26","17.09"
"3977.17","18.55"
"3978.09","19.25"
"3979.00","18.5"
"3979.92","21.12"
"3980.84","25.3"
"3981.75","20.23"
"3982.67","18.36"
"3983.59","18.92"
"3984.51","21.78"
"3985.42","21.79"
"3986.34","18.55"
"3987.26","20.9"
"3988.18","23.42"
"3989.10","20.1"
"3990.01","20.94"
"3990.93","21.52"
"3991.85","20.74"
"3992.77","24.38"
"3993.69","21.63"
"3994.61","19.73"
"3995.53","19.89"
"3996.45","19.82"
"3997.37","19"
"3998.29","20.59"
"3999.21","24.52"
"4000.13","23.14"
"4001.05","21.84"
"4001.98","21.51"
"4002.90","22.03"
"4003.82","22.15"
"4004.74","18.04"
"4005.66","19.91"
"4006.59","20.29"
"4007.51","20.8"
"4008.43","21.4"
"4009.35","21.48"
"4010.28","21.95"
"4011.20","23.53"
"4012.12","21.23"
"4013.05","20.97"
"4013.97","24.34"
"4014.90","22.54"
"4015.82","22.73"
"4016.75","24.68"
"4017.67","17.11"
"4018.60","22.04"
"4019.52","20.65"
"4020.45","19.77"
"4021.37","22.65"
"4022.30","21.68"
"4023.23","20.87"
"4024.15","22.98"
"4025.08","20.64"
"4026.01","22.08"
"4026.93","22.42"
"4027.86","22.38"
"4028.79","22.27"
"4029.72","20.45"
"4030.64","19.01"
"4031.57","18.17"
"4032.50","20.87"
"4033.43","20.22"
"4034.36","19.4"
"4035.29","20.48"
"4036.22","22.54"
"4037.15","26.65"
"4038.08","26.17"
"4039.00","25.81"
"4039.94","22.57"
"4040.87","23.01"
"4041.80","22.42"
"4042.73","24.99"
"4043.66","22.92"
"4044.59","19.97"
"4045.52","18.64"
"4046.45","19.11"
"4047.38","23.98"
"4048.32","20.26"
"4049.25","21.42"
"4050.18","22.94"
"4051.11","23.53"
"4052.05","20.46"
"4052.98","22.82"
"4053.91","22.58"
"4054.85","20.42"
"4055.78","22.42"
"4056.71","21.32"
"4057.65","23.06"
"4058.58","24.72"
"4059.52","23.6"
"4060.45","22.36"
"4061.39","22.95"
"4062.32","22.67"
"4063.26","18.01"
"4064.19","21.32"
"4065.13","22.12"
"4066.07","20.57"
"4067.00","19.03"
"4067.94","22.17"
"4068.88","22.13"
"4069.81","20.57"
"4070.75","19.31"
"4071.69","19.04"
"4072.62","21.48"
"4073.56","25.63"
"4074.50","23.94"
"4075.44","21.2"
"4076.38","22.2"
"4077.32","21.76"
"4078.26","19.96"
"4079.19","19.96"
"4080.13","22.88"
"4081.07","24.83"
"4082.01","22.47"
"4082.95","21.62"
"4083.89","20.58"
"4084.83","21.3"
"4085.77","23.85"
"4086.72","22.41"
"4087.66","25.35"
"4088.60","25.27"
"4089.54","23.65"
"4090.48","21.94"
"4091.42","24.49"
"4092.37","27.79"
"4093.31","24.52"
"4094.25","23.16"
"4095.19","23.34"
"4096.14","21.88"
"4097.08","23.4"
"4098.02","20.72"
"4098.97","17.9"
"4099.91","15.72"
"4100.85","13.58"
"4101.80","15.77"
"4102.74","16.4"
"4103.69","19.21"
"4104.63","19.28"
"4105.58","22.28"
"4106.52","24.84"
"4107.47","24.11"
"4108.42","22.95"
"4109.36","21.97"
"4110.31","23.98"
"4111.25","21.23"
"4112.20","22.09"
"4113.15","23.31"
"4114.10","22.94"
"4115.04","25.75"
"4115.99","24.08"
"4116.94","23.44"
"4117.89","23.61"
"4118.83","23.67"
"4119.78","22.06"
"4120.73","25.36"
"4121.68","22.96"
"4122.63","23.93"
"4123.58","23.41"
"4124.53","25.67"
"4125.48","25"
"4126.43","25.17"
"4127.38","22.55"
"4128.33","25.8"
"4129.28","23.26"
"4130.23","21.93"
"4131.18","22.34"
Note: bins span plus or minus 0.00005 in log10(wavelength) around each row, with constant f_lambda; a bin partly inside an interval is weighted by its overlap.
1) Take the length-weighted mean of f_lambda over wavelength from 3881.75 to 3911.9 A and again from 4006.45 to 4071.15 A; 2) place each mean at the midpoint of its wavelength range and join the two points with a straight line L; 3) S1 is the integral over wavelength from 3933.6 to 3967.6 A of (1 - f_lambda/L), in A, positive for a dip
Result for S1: 8.83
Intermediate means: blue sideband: 17.4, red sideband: 21.8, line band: 14.1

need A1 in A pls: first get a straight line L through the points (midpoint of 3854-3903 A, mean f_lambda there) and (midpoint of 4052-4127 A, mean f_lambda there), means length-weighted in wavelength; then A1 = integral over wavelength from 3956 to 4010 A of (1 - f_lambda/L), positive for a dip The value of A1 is 6.86 A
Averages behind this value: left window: 18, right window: 22.2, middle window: 17.6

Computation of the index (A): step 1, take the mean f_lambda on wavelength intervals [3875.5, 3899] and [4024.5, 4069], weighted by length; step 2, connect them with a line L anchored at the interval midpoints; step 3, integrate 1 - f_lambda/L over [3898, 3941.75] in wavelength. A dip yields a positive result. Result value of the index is 7.6 A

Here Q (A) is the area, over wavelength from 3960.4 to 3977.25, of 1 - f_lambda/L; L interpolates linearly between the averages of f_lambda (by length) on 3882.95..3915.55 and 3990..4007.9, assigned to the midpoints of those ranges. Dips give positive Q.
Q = 7.9 A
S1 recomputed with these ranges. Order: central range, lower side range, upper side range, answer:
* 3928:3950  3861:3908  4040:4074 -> 9.2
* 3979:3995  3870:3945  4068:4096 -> -1.9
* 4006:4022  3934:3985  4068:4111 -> -3.7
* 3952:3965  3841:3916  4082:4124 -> 2.1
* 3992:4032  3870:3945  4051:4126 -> -4.0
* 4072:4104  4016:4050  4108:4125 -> 1.5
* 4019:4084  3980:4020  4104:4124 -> 1.0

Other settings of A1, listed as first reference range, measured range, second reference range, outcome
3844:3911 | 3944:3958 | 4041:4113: 1.1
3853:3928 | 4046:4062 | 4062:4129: -0.6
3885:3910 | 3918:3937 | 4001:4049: 7.2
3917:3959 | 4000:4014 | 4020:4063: -1.4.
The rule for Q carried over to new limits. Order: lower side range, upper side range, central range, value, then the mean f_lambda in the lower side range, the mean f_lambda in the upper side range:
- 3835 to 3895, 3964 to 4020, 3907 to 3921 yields -0.5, 17.6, 18.5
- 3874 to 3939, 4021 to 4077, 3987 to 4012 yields -2.0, 15.8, 21.9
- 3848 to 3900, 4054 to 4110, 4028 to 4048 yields -0.8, 18.3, 21.8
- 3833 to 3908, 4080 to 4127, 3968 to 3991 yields 3.6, 17.6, 22.5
